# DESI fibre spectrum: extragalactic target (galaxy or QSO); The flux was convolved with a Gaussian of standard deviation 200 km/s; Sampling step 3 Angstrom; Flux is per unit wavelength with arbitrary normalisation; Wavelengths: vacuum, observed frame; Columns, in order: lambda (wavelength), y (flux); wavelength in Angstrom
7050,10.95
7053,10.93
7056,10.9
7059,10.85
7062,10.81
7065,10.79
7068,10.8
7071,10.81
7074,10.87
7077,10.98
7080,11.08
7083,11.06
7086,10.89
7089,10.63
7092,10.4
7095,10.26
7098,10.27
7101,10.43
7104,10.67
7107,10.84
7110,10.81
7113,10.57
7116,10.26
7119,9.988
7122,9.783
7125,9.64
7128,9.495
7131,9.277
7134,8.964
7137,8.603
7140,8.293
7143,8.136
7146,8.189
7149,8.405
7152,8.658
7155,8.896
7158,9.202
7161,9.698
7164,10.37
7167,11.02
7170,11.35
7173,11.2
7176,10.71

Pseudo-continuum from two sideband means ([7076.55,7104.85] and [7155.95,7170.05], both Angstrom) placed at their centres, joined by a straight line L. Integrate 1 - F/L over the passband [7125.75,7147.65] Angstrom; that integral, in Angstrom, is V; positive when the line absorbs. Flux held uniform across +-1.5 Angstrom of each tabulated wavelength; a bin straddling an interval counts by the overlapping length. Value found 3.4 Angstrom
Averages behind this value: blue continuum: 10.7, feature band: 8.74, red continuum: 10.2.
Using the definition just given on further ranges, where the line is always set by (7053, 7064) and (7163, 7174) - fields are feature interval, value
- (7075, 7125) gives 1.74 Angstrom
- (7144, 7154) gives 2.32 Angstrom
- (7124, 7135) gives 1.61 Angstrom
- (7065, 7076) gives 0.05 Angstrom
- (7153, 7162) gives 1.46 Angstrom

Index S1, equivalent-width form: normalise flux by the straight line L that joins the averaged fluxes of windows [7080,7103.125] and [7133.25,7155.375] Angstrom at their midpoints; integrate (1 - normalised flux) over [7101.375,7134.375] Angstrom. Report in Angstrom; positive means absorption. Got -1.8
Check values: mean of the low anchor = 10.6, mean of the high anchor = 8.48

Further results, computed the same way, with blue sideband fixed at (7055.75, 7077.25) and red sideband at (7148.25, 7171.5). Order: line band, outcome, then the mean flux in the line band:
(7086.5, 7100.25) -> 0.1 Angstrom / 10.4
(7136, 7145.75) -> 1.6 Angstrom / 8.31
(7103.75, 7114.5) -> -0.4 Angstrom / 10.7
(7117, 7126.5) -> 0.3 Angstrom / 9.83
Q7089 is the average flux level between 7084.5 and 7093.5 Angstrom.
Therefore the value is 10.6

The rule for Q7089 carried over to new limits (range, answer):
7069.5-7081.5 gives 10.9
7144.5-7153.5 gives 8.42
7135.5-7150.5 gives 8.33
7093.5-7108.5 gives 10.5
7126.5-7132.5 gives 9.39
